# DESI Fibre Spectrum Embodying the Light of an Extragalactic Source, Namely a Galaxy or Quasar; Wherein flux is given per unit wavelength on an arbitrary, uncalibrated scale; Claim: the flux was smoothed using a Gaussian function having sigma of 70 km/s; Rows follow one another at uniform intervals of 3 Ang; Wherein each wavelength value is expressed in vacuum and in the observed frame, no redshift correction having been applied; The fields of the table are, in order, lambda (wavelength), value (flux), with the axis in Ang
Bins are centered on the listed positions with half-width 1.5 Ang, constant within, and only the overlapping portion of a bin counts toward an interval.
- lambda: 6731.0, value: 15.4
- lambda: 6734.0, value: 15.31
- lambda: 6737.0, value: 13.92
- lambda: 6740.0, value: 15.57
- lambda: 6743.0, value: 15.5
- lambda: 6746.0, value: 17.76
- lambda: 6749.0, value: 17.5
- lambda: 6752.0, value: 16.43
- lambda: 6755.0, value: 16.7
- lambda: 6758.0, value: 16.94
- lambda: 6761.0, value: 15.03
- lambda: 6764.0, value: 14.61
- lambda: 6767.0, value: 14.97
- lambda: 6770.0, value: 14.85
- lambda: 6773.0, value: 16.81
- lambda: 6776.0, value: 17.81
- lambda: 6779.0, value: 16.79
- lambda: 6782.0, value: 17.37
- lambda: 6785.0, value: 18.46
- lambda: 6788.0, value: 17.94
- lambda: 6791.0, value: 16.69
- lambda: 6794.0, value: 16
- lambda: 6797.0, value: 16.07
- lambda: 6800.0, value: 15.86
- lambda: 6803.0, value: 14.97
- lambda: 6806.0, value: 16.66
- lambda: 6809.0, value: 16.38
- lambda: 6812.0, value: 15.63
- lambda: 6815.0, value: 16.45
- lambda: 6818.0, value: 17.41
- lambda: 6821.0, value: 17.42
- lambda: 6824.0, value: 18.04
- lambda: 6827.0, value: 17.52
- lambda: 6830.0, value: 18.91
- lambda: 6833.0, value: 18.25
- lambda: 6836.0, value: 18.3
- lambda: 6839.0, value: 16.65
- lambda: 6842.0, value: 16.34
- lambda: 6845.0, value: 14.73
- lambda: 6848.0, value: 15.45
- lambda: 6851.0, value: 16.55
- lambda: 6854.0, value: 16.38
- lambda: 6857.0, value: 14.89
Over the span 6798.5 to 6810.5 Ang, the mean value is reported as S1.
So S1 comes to 16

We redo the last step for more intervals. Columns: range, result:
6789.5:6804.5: 15.9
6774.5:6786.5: 17.6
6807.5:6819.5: 16.5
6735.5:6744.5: 15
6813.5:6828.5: 17.4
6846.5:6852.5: 16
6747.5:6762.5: 16.5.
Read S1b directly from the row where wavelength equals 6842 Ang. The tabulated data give 16.34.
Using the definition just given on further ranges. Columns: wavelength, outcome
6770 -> 14.85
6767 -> 14.97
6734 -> 15.31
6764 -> 14.61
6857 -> 14.89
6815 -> 16.45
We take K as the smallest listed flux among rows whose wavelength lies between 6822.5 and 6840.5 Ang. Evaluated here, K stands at 16.65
